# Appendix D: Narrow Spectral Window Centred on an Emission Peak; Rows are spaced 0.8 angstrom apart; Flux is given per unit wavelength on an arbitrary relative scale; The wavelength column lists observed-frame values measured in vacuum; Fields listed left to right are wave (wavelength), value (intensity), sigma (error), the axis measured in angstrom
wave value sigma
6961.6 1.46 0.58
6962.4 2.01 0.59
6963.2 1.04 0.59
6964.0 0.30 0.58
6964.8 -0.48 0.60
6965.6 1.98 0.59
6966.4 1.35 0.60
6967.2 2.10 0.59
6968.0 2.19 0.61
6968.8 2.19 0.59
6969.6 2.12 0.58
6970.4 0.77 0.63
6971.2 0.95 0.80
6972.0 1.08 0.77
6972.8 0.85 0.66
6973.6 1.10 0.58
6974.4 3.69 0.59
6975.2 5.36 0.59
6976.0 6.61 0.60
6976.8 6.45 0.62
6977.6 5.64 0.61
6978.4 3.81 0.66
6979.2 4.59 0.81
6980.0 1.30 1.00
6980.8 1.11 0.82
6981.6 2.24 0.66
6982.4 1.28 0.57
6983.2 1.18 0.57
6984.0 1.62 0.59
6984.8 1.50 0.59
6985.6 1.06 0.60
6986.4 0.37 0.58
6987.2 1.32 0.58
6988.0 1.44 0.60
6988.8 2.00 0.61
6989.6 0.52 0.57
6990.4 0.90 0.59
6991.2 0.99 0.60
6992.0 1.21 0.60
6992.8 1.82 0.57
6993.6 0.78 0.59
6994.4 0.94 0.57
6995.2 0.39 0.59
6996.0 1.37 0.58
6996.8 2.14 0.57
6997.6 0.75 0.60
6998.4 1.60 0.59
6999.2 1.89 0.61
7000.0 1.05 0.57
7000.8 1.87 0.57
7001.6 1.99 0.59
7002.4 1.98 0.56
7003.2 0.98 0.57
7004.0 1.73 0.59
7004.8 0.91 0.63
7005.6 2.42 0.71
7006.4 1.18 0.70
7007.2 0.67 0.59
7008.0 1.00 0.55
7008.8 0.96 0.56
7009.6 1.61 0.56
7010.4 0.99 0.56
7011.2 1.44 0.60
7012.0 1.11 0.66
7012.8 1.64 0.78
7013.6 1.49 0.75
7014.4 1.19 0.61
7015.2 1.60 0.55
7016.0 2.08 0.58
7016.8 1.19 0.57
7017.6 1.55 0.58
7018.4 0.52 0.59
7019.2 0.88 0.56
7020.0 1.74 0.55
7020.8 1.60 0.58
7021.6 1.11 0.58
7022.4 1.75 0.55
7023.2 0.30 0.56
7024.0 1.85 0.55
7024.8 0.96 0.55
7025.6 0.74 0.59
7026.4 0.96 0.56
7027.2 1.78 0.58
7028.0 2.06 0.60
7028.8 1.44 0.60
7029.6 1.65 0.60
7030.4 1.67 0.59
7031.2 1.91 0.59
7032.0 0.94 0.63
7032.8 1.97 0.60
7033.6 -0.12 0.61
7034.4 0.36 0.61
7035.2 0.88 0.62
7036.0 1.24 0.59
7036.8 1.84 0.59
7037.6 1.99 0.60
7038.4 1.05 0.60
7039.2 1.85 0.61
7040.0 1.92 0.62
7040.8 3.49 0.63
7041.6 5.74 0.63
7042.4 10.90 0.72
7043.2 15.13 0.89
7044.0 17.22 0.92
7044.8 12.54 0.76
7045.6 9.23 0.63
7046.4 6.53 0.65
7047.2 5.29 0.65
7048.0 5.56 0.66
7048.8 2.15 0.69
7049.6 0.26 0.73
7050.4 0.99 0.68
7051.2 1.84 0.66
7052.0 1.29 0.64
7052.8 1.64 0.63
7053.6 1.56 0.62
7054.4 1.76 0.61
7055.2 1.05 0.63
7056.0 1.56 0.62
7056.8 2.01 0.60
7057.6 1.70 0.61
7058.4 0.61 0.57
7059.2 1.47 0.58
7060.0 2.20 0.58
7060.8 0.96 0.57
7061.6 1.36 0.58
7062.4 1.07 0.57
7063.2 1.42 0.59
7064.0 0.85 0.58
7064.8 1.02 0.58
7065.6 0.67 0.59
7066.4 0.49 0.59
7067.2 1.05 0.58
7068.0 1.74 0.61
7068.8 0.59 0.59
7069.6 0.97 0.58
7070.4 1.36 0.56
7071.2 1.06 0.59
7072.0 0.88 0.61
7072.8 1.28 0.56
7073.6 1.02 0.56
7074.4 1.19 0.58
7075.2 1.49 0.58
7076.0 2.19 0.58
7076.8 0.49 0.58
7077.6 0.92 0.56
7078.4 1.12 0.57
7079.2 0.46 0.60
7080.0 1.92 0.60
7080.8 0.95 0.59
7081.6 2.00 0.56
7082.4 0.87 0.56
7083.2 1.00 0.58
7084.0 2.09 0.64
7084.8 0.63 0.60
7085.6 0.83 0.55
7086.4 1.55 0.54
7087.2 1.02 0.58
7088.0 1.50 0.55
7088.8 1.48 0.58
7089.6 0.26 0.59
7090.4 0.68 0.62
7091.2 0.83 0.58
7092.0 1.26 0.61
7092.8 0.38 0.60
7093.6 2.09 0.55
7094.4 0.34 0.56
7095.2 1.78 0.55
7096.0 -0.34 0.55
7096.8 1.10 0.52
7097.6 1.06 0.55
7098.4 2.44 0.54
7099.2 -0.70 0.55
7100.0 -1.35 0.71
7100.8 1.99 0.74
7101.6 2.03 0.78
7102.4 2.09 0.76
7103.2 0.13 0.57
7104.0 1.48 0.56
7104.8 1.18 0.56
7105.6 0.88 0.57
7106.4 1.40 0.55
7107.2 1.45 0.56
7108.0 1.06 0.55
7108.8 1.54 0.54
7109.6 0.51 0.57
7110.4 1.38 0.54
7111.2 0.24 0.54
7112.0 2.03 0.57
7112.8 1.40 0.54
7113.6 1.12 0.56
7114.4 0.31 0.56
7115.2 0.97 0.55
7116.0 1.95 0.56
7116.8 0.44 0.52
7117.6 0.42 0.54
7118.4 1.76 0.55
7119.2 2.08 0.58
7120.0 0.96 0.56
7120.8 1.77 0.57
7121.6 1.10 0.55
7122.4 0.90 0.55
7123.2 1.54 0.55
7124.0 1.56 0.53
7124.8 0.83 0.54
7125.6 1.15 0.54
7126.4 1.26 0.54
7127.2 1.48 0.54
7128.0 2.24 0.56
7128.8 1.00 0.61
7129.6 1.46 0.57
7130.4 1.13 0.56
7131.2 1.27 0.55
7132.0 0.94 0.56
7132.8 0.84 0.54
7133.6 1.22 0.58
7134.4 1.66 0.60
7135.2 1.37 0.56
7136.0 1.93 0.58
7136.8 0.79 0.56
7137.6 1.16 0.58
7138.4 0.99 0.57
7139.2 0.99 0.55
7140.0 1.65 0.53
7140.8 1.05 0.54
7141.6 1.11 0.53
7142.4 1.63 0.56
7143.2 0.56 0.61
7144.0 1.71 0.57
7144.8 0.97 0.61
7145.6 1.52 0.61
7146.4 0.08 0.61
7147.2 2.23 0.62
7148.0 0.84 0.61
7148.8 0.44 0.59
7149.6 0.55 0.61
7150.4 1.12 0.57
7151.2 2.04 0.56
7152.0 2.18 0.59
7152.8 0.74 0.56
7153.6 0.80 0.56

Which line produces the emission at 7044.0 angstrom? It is [O III] 5007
